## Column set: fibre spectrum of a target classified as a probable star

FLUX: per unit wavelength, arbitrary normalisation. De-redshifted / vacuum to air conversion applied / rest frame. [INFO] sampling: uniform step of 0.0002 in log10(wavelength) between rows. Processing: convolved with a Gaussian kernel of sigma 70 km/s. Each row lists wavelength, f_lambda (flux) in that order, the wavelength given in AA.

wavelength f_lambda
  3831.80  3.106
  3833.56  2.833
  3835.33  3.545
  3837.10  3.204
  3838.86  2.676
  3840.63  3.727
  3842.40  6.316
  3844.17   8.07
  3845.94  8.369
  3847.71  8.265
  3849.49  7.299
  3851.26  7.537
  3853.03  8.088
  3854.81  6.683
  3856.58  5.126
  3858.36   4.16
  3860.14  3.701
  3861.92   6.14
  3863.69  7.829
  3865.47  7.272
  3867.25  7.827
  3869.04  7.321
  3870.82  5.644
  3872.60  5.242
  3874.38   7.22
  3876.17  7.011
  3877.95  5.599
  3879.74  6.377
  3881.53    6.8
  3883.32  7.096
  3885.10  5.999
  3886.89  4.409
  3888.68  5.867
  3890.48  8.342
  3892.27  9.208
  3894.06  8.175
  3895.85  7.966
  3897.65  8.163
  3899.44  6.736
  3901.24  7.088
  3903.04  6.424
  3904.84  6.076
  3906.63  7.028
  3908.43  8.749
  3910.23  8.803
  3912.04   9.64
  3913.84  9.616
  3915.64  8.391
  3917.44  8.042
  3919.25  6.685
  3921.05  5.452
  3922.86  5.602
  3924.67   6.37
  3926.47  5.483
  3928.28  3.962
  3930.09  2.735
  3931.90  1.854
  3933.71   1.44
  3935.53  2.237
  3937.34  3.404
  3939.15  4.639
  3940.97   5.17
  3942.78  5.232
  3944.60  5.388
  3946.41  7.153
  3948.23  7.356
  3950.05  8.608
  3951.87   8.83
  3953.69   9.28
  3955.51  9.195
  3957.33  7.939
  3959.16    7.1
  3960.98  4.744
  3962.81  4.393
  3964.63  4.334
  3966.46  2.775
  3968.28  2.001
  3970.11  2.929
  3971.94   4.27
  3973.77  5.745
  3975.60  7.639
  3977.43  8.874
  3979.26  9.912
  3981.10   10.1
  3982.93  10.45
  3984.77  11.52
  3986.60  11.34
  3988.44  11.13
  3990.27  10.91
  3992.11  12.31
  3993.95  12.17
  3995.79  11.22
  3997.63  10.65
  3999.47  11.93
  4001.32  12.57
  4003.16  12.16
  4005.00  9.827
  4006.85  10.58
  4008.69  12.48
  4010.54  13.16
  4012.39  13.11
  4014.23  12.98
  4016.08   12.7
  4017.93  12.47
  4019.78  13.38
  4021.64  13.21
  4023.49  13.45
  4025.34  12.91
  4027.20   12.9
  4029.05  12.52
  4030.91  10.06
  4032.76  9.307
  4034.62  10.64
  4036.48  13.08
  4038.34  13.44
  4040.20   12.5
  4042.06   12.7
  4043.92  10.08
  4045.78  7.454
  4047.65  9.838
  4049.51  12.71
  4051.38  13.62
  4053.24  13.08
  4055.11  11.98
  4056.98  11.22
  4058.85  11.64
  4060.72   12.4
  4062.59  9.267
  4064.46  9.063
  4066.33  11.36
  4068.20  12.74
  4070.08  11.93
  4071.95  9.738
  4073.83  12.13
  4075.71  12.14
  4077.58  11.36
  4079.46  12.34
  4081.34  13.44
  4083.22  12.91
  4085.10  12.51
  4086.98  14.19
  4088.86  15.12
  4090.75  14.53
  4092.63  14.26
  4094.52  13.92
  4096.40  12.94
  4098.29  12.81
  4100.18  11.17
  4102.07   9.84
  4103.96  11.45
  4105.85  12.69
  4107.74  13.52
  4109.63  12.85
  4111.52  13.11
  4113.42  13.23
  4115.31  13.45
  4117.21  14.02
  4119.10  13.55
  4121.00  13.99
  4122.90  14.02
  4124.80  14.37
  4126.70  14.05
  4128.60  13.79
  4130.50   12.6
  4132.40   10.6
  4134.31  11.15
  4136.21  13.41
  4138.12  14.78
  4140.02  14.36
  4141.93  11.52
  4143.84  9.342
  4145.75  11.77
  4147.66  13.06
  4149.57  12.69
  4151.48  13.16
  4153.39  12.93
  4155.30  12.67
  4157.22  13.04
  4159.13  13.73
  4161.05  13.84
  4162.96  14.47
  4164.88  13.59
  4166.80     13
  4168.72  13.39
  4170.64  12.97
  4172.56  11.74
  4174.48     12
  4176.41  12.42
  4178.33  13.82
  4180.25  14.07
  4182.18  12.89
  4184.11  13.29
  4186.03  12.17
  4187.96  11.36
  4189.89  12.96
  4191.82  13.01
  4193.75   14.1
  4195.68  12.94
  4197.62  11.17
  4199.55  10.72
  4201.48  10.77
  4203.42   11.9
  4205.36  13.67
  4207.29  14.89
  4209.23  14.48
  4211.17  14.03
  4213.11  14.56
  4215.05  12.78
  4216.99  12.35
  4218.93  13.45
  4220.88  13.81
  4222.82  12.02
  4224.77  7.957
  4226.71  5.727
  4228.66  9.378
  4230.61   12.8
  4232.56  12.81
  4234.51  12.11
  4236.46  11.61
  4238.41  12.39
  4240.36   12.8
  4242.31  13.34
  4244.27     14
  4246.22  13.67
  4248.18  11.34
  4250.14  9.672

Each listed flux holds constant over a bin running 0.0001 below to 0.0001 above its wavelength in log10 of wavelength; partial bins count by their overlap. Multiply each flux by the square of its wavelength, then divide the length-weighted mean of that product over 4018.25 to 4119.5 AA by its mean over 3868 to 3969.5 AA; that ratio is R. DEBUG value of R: 2.1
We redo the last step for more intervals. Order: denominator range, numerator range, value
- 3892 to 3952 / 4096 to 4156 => 2.23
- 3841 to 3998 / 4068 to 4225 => 2.07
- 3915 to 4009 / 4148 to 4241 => 1.89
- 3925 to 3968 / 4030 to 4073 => 2.23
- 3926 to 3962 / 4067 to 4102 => 2.43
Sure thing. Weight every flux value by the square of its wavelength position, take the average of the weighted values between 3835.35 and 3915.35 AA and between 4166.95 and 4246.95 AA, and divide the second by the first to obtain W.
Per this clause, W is 2.17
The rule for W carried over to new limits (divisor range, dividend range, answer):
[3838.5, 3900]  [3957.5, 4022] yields 1.53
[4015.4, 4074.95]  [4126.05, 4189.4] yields 1.16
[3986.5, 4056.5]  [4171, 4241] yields 1.13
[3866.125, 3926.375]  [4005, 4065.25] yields 1.79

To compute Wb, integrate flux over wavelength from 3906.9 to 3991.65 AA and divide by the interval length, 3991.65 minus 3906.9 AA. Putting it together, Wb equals 6.72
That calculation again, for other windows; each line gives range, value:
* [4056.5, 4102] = 12.3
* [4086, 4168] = 13.1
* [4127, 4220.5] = 12.9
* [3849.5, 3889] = 6.35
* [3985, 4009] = 11.5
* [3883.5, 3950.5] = 6.3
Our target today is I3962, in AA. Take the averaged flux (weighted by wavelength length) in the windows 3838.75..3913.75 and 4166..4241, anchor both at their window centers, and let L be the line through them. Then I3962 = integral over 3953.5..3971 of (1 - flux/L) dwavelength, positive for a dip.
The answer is 6.3 AA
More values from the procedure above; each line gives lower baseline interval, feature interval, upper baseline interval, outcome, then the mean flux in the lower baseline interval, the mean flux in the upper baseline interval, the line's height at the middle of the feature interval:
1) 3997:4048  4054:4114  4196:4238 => -1.8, 11.9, 12.1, 11.9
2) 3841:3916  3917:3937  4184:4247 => 8.6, 7.06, 12.4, 7.82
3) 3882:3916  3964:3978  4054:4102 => 7.0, 7.55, 12.2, 9.44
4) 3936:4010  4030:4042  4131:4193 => -2.3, 8.21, 12.8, 9.74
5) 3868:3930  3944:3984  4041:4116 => 9.1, 6.91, 12.2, 8.81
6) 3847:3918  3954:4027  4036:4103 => 2.2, 7.07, 12.1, 9.97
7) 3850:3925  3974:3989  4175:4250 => -2.4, 6.95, 12.4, 8.53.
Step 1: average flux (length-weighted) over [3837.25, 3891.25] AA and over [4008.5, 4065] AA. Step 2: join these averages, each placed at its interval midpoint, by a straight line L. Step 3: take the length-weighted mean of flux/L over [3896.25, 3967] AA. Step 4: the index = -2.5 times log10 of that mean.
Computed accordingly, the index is 0.33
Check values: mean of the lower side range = 6.35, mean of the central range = 6.24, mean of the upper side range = 11.9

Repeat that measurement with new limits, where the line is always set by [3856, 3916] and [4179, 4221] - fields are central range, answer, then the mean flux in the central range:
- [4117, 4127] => -0.22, 14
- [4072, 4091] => -0.20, 12.9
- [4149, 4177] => -0.07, 13.1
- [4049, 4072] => -0.13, 11.6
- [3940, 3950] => 0.28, 6.27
